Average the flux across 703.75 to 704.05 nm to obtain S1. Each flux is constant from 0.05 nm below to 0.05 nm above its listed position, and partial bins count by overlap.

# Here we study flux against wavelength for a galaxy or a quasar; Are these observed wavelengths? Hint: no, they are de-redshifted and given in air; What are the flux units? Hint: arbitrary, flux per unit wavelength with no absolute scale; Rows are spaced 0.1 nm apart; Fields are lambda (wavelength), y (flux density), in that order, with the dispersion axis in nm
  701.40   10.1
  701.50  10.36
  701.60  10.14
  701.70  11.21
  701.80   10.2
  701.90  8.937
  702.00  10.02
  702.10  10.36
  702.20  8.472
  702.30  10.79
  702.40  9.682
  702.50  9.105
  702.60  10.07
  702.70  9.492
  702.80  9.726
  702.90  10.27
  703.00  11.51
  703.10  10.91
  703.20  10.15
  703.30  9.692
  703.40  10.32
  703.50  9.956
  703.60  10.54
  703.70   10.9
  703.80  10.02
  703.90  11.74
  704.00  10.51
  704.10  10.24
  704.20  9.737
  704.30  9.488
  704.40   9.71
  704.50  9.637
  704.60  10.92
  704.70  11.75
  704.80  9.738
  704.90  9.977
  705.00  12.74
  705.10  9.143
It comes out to 10.8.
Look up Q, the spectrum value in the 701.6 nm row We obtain 10.14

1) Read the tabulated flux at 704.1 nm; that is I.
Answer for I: 10.24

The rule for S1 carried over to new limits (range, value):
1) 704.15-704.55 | 9.64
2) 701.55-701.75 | 10.7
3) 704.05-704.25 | 9.99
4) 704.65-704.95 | 10.5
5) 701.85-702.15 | 9.77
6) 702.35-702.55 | 9.39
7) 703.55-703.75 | 10.7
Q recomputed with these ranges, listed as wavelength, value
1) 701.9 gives 8.937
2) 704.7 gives 11.75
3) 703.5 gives 9.956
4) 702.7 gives 9.492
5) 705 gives 12.74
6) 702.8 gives 9.726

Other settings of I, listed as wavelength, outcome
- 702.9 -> 10.27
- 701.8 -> 10.2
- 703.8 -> 10.02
